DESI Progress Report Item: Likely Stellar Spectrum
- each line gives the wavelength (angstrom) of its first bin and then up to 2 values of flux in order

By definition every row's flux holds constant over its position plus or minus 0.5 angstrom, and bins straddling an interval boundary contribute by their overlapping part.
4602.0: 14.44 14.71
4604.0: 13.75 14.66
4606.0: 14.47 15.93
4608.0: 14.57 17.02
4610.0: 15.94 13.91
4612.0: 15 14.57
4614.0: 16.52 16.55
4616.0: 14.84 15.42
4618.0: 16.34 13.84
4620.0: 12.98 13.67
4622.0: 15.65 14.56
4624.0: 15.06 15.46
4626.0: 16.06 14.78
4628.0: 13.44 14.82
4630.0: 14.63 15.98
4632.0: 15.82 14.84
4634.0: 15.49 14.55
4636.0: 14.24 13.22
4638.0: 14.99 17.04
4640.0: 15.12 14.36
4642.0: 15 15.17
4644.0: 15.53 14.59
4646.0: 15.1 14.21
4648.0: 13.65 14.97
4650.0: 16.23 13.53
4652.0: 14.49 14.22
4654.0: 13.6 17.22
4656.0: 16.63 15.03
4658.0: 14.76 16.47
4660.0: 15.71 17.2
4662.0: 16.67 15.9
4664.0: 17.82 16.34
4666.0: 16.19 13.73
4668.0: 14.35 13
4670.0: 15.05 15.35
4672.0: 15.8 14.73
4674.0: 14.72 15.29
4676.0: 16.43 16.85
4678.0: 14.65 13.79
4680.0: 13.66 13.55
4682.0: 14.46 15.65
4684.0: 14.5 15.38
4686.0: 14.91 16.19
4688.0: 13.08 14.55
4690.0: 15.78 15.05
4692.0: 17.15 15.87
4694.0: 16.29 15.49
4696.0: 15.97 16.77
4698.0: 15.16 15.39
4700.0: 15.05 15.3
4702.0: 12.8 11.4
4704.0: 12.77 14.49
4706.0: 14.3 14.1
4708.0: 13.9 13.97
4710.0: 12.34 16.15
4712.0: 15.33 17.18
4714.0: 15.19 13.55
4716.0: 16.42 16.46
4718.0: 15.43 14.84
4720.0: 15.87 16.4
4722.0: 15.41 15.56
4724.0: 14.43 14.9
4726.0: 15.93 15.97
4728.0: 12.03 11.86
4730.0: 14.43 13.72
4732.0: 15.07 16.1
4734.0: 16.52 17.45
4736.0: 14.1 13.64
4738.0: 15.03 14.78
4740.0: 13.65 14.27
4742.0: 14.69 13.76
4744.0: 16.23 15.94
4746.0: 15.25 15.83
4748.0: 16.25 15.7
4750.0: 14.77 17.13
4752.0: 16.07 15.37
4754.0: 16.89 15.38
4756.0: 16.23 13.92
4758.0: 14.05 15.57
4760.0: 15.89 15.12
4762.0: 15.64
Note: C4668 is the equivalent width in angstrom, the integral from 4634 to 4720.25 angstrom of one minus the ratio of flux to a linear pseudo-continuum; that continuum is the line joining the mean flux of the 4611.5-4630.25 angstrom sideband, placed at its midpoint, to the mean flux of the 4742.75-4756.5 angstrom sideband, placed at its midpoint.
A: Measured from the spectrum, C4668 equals 1.51 angstrom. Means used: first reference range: 15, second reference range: 15.8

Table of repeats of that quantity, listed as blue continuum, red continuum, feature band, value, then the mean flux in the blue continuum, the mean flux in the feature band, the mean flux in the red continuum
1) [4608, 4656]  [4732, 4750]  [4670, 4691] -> 0.2 angstrom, 15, 15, 15.2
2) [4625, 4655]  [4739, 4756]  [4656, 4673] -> -0.7 angstrom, 14.9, 15.6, 15.5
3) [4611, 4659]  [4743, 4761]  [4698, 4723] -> 1.0 angstrom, 15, 14.8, 15.6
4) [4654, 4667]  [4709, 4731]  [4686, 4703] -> 0.3 angstrom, 16.1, 15.2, 15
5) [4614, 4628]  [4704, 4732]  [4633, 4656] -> 0.1 angstrom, 15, 14.9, 14.8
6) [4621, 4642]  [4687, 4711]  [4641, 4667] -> -0.9 angstrom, 15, 15.4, 14.7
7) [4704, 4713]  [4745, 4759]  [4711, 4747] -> -0.3 angstrom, 14.4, 15.1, 15.6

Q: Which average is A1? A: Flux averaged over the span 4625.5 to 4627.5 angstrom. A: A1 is 15.4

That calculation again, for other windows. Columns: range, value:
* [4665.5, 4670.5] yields 14.5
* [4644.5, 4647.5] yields 14.6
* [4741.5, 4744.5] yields 14.9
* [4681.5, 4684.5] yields 14.9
